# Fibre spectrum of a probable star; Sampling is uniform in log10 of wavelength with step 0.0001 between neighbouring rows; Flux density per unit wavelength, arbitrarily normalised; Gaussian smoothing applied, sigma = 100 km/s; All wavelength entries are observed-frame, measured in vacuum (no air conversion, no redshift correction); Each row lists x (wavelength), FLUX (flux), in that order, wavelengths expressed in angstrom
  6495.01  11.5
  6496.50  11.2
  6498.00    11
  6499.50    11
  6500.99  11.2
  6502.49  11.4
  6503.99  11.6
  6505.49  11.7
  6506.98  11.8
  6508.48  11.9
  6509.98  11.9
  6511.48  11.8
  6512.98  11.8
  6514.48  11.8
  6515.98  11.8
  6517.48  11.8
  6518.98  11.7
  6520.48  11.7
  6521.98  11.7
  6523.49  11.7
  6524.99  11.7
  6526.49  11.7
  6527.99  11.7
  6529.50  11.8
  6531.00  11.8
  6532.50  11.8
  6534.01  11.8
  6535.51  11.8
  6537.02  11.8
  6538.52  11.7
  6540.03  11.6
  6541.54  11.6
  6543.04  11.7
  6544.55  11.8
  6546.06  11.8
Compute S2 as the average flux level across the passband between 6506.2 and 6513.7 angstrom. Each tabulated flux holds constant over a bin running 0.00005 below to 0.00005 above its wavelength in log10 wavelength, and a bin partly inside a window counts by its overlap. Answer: 11.8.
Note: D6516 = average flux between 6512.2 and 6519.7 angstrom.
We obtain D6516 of 11.8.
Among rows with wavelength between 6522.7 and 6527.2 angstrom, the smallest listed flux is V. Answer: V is 11.7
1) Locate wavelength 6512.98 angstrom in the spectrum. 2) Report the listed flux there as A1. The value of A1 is 11.8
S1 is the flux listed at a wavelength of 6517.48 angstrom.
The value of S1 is 11.8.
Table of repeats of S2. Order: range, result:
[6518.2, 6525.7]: 11.7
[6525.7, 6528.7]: 11.7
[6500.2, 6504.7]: 11.4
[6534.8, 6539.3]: 11.8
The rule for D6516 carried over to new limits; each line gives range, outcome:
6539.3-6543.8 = 11.6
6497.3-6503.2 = 11.2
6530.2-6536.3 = 11.8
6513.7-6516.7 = 11.8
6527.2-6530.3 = 11.7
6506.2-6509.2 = 11.9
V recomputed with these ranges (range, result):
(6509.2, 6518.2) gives 11.8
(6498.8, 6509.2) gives 11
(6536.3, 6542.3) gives 11.6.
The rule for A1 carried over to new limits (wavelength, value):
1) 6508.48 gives 11.9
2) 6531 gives 11.8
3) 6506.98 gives 11.8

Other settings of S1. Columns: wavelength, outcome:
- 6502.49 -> 11.4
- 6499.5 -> 11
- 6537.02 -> 11.8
